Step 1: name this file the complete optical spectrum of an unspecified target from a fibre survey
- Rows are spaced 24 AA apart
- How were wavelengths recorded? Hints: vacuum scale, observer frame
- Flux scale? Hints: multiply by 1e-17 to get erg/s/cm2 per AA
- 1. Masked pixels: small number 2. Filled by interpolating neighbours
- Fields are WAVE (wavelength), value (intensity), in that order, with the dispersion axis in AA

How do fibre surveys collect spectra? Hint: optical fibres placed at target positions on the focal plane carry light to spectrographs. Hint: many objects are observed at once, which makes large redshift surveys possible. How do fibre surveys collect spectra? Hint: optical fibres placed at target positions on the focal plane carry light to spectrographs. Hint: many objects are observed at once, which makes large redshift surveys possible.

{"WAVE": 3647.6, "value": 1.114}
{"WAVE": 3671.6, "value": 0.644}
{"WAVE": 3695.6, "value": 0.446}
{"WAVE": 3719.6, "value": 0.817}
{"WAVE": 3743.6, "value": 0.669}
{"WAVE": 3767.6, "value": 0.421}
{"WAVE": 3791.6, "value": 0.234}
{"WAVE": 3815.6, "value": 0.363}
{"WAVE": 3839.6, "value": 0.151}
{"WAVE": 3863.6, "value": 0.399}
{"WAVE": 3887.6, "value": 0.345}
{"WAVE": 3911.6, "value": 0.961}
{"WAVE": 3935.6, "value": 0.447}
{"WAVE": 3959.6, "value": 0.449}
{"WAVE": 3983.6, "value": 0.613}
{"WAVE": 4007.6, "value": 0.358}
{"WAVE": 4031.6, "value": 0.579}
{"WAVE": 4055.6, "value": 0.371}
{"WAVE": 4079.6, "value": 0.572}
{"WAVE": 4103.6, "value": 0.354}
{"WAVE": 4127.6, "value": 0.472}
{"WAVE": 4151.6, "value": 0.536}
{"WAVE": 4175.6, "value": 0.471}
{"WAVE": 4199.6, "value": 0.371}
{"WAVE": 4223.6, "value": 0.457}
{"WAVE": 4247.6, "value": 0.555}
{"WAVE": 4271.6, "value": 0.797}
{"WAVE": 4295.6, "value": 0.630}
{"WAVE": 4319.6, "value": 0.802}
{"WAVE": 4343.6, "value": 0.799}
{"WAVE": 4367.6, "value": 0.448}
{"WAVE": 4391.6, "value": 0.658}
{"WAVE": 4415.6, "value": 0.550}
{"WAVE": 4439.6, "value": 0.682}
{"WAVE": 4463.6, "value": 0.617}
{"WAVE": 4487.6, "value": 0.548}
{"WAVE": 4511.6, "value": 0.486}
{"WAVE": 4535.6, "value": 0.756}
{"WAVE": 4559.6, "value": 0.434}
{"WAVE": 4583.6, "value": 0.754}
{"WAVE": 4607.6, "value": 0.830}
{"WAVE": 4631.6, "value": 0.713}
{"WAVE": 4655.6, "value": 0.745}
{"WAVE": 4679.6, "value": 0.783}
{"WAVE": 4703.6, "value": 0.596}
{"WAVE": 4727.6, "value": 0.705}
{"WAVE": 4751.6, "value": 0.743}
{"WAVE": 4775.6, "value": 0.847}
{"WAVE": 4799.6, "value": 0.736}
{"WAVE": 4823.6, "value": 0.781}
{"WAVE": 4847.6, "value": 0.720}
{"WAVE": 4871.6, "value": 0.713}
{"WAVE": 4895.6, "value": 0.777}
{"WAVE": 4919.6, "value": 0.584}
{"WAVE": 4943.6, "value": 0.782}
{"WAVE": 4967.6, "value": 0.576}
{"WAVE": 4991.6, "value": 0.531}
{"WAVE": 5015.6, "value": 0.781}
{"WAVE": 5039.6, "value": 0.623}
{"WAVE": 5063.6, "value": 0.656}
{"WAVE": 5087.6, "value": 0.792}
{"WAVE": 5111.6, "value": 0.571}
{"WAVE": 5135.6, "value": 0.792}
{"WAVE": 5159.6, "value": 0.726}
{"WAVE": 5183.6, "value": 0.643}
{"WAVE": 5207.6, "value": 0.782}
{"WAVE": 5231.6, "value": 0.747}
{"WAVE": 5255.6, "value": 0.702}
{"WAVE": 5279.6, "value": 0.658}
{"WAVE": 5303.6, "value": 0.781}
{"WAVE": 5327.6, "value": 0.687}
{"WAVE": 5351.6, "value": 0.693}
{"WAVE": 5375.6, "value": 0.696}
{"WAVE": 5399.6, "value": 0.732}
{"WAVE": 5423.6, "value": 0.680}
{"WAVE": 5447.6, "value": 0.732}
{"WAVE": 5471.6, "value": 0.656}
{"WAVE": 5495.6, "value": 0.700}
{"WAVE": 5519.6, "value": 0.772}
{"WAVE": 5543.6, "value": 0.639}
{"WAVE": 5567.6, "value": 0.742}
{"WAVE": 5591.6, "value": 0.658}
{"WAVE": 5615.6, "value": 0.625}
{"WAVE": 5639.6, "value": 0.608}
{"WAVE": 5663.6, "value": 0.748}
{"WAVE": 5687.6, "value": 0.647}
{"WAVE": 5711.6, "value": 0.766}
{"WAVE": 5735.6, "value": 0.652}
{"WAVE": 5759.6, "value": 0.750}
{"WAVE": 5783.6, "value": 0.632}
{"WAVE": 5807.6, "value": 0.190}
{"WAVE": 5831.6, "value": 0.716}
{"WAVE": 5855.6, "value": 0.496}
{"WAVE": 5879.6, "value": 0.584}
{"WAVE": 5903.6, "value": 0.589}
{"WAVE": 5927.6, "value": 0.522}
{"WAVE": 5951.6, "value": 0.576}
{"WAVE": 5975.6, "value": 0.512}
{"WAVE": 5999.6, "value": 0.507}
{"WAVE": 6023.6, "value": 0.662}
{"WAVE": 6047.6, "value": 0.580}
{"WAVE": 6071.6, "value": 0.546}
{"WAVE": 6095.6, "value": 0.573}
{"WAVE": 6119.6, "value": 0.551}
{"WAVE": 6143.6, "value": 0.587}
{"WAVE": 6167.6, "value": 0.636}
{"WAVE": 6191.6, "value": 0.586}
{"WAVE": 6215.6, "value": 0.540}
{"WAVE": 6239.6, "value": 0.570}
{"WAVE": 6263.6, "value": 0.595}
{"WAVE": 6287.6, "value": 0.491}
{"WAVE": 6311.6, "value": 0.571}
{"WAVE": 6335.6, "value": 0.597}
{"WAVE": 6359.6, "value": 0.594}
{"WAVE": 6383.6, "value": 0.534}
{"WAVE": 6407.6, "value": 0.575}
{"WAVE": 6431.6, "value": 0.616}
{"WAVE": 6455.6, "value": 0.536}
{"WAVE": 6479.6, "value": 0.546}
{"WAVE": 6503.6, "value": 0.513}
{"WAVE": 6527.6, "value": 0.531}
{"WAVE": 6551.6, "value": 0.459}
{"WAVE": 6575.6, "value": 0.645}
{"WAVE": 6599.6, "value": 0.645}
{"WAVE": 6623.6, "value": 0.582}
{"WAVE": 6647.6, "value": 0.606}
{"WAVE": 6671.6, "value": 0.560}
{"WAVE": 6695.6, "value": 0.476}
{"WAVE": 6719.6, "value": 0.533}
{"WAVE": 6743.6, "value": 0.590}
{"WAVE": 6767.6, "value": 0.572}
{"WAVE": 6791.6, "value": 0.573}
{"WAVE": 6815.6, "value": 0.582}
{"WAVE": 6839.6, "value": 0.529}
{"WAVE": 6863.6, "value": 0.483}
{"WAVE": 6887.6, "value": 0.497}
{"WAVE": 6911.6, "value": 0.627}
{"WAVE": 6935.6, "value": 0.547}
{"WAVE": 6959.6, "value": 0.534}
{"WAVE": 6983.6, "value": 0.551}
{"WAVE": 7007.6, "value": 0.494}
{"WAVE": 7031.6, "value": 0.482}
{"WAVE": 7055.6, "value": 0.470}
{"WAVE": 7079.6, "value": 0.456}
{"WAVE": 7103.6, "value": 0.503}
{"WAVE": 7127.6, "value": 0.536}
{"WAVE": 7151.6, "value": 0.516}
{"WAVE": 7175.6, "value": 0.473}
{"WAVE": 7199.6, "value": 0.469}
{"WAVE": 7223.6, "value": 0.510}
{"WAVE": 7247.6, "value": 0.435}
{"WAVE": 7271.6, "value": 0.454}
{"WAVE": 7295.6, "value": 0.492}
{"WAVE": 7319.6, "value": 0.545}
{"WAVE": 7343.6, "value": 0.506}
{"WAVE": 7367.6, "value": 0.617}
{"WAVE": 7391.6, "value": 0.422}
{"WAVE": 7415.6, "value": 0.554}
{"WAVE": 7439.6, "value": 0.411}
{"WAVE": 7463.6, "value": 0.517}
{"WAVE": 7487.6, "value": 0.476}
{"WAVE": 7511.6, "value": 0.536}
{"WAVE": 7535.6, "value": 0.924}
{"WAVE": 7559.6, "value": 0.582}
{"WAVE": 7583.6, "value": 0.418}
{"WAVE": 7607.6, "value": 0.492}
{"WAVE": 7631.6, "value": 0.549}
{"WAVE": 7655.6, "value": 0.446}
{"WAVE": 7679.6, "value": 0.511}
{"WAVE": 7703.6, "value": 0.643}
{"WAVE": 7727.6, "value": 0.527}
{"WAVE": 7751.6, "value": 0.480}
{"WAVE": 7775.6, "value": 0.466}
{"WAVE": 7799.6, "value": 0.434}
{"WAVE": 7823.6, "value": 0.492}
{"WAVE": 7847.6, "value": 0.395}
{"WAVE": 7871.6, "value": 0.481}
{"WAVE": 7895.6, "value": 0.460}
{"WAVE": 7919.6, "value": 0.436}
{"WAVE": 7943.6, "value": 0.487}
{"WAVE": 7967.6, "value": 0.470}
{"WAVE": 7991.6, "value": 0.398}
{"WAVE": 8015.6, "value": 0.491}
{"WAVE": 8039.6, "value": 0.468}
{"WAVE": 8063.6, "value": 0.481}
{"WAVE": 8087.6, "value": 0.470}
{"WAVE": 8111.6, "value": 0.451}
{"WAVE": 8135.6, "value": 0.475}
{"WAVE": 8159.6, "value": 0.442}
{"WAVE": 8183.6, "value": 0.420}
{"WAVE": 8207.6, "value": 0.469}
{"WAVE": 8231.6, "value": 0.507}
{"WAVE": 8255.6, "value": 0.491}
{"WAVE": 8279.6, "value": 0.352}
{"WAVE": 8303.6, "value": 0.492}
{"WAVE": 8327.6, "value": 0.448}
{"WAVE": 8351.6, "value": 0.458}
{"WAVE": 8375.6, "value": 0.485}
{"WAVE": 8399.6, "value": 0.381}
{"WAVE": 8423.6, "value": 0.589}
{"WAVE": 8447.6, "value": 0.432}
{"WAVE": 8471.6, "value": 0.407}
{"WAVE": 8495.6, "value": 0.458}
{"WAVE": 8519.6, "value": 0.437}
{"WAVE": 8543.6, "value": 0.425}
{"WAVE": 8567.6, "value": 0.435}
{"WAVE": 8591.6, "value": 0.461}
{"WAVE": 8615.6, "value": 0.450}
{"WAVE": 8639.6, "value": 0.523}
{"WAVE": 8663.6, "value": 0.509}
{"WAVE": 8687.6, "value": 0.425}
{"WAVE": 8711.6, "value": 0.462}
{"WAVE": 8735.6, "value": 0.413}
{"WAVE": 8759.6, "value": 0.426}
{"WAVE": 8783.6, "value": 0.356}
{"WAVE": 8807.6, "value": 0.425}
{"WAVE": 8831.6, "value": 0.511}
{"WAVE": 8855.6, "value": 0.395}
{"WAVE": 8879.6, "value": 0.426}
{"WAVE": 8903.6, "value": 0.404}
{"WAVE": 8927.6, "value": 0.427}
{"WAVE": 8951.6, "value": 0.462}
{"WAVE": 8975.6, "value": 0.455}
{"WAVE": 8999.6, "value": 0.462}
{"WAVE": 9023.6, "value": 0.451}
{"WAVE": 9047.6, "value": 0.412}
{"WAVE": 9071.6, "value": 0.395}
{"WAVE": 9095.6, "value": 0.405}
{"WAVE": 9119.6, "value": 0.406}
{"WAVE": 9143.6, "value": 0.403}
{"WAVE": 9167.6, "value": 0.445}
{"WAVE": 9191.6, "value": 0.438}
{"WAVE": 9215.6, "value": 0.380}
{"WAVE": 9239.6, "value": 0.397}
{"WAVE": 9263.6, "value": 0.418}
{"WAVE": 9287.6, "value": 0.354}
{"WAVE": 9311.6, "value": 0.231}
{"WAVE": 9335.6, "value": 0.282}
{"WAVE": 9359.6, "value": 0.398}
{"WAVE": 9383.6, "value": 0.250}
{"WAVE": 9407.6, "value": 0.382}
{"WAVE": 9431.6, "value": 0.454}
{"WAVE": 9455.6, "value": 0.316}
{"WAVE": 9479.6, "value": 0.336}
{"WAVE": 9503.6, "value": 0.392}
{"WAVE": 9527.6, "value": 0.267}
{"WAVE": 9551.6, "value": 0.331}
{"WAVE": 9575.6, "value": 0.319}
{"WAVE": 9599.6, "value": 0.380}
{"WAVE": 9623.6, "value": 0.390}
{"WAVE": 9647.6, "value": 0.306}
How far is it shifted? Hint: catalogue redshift 0.15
